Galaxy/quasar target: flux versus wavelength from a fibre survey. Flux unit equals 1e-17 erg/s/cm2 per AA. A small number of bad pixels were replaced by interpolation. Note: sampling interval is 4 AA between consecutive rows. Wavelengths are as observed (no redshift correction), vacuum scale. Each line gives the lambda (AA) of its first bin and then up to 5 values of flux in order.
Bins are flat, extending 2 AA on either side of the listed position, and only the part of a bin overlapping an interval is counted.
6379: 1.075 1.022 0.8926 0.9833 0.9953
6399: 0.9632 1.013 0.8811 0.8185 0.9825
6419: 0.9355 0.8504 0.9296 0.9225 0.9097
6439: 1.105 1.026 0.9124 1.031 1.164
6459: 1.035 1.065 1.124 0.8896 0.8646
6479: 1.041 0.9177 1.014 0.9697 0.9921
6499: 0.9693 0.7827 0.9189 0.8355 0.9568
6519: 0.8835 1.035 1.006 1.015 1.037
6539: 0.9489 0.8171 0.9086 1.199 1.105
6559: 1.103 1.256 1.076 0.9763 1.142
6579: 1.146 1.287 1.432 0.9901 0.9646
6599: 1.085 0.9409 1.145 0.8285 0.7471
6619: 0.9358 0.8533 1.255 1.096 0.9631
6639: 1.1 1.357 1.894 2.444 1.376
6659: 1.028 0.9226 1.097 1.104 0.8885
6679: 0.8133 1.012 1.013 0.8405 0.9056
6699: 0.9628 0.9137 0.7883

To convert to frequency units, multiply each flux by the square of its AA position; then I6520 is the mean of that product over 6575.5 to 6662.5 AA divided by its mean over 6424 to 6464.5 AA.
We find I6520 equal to 1.2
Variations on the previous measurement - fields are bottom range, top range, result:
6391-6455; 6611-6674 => 1.33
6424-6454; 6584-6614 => 1.13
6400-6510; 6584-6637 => 1.11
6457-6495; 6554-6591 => 1.21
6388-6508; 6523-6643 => 1.13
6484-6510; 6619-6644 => 1.20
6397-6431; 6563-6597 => 1.30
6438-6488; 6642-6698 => 1.25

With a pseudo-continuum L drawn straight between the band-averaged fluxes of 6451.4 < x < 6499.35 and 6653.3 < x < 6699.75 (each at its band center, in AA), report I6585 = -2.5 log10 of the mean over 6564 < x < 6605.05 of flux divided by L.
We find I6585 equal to -0.11 mag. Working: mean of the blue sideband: 1.01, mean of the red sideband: 0.995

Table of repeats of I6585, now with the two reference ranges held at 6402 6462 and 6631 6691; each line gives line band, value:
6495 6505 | 0.154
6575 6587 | -0.112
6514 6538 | 0.079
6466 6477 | 0.071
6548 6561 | -0.026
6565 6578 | 0.038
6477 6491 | 0.036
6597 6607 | 0.100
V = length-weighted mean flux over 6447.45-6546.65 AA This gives 0.969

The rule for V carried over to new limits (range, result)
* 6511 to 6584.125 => 1.04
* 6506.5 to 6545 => 0.946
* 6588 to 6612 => 1.02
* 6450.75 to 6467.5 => 1.09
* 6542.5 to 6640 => 1.06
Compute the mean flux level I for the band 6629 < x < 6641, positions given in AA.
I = 1.05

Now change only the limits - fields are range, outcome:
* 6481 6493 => 0.967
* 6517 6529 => 0.975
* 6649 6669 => 1.37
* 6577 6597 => 1.16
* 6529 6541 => 1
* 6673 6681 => 0.851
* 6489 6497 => 0.981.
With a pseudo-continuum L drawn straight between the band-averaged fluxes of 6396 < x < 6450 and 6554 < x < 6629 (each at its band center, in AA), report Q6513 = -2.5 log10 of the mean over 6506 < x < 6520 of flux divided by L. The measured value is 0.127 mag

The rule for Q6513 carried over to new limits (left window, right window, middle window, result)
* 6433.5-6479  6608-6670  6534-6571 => 0.06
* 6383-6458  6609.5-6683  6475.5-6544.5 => 0.10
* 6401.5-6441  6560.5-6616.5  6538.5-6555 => 0.06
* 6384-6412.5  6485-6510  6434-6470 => -0.11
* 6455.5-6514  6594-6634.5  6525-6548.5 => 0.02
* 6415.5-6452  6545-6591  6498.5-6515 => 0.20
